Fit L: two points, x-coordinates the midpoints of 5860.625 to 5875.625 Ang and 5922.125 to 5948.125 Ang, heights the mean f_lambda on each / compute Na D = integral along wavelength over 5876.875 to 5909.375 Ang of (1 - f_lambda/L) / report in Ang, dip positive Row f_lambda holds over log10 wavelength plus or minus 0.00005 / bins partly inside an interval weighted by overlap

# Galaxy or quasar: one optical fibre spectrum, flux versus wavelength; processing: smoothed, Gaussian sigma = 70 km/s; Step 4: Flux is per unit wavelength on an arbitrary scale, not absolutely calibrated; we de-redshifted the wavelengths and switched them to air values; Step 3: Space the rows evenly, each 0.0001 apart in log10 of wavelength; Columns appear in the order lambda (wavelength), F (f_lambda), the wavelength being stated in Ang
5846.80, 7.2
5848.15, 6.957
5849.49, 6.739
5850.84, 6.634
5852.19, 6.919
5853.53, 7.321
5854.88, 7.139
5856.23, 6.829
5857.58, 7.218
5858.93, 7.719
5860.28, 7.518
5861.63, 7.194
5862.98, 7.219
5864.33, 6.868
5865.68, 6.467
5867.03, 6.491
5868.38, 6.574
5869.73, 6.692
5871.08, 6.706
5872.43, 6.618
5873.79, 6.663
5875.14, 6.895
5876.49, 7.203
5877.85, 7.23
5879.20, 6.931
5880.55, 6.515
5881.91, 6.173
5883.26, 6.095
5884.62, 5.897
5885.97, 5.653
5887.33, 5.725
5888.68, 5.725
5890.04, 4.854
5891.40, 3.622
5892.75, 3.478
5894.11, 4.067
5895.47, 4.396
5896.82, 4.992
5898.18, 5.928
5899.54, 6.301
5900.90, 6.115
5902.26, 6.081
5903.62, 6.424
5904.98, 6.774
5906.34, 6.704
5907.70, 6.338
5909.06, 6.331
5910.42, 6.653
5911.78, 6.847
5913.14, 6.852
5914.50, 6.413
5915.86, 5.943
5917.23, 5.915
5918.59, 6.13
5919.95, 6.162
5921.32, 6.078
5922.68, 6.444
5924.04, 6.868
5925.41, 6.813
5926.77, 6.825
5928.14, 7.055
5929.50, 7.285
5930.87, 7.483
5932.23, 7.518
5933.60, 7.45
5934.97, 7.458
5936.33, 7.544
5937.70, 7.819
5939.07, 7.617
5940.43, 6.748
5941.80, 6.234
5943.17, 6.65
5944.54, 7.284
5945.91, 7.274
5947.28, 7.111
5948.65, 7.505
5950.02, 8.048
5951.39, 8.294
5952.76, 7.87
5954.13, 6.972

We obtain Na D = 5.36 Ang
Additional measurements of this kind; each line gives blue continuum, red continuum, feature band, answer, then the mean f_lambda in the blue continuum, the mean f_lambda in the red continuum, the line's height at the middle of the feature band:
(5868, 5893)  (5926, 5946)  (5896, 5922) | 1.6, 6.1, 7.21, 6.67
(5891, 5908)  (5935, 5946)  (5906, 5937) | -1.7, 5.49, 7.16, 6.39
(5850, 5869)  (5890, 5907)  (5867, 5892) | -0.1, 7.01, 5.38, 6.17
